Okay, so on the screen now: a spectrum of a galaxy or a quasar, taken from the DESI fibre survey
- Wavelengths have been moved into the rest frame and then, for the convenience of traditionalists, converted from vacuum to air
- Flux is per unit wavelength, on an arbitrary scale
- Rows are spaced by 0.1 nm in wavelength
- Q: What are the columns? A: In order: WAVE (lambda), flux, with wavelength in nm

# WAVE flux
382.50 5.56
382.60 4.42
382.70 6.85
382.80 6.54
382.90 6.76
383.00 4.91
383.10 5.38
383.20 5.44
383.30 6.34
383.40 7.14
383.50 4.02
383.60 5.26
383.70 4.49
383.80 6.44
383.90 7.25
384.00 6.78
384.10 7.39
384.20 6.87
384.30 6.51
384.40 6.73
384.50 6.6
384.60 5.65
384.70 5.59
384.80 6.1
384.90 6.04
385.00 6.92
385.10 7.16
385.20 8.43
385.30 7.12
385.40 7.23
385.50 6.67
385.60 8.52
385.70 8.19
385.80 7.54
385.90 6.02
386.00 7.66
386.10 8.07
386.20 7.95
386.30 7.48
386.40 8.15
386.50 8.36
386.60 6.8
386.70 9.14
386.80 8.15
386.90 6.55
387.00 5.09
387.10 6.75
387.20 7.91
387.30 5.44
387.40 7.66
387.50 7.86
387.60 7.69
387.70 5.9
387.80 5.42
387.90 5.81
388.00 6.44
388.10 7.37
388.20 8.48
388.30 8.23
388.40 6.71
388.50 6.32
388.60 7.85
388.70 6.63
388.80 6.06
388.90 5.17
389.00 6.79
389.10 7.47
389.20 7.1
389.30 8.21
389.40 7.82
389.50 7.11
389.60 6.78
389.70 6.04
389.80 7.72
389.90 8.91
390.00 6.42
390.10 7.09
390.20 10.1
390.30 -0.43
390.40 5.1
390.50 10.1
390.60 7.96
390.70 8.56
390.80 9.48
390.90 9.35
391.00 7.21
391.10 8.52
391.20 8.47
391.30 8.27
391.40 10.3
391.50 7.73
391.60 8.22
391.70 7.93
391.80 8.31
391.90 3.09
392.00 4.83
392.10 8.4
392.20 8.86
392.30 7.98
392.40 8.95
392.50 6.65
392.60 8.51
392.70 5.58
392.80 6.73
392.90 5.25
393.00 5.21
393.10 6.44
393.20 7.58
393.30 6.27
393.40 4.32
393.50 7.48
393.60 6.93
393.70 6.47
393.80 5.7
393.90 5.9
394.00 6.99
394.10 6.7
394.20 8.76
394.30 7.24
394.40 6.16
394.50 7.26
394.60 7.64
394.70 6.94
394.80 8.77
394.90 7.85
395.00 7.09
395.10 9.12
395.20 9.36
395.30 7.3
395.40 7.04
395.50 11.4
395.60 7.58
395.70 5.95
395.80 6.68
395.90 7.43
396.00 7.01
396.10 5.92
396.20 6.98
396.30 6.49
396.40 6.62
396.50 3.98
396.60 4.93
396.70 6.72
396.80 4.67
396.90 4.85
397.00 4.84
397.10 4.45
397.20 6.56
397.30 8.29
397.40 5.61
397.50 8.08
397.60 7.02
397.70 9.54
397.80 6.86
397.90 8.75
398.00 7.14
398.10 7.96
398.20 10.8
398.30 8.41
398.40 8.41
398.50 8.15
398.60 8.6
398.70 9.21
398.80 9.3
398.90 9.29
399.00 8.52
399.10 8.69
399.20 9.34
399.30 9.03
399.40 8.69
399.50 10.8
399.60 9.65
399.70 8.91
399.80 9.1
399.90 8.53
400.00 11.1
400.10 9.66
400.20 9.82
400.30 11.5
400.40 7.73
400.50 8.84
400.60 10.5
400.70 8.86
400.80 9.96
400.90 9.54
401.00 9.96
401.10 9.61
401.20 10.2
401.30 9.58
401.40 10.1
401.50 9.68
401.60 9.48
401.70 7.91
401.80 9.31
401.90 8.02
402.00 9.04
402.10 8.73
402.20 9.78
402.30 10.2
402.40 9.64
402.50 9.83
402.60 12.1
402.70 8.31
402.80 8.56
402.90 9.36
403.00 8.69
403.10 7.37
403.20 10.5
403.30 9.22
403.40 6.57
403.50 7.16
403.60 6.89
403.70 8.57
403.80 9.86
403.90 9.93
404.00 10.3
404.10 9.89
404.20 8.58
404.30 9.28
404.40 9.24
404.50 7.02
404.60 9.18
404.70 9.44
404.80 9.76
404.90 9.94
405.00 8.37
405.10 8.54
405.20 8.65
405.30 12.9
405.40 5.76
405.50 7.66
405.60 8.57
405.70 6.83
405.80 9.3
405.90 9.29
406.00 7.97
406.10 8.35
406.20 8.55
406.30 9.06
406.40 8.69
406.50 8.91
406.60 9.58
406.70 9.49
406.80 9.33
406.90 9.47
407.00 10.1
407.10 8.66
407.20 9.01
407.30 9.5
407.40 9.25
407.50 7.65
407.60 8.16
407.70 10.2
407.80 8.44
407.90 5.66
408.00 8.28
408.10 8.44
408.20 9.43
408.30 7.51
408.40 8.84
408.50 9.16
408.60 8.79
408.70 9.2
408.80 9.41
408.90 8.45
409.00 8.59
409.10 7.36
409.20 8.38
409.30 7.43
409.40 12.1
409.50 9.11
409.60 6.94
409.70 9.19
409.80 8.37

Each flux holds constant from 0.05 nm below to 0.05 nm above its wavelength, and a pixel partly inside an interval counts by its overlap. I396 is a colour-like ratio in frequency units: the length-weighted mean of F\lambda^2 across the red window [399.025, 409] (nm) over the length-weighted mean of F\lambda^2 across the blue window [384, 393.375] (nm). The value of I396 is 1.36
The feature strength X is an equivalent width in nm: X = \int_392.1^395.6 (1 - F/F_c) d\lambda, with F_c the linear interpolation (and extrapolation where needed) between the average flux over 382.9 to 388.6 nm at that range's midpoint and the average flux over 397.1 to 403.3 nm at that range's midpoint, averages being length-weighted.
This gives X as 0.346 nm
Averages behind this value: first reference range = 6.83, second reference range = 9.02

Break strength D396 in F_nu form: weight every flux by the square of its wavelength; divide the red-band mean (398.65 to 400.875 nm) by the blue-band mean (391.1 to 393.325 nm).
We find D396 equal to 1.34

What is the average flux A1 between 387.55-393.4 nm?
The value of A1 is 7.17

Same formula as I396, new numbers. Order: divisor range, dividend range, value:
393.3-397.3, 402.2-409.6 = 1.38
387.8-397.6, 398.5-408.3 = 1.36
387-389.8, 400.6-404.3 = 1.43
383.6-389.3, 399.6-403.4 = 1.46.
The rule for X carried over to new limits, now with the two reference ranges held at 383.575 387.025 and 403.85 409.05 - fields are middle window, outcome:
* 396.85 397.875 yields 0.179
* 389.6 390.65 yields 0.077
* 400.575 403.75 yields -0.252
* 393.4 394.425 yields 0.138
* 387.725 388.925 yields 0.093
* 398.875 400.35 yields -0.222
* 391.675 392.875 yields 0.084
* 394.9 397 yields 0.293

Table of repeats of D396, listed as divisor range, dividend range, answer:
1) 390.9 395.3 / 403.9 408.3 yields 1.30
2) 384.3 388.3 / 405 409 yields 1.37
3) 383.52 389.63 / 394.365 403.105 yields 1.28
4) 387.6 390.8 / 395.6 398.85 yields 1.05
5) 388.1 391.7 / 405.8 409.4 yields 1.28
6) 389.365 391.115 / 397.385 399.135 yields 1.18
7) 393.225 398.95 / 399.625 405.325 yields 1.32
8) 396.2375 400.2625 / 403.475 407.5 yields 1.16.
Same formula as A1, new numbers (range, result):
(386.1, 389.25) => 7.07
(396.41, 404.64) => 8.63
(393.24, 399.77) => 7.47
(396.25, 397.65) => 5.94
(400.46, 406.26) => 9.06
